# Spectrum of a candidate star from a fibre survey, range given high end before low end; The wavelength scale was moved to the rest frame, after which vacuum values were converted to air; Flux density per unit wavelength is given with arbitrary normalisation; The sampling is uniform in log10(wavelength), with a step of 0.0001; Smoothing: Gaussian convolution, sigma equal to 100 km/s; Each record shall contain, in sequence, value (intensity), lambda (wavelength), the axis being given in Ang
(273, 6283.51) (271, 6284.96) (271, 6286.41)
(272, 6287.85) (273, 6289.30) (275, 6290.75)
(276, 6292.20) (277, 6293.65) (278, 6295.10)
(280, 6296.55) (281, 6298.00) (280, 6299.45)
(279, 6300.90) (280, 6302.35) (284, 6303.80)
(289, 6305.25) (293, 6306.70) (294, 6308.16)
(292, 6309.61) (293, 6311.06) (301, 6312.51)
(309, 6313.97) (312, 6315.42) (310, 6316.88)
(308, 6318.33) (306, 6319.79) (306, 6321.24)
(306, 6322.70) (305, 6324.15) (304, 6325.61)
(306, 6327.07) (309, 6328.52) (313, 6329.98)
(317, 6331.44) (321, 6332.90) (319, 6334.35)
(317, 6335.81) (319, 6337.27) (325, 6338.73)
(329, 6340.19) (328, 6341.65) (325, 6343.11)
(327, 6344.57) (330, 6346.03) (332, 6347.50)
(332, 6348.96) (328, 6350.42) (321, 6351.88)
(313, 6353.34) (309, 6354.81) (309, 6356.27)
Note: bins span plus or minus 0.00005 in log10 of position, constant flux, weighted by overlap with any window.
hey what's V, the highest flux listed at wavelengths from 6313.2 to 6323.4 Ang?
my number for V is 312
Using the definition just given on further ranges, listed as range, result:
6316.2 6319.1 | 310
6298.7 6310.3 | 294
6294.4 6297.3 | 280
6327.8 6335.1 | 321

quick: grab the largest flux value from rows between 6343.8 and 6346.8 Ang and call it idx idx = 330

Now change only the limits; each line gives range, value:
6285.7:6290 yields 273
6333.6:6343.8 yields 329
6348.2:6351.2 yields 332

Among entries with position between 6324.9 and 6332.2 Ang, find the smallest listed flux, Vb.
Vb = 304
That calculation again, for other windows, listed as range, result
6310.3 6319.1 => 293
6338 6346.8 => 325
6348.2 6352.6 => 321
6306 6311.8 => 292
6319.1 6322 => 306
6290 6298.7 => 275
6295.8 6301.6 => 279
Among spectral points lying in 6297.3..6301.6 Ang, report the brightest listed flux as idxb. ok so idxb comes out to 281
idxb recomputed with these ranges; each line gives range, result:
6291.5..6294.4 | 277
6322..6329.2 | 309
